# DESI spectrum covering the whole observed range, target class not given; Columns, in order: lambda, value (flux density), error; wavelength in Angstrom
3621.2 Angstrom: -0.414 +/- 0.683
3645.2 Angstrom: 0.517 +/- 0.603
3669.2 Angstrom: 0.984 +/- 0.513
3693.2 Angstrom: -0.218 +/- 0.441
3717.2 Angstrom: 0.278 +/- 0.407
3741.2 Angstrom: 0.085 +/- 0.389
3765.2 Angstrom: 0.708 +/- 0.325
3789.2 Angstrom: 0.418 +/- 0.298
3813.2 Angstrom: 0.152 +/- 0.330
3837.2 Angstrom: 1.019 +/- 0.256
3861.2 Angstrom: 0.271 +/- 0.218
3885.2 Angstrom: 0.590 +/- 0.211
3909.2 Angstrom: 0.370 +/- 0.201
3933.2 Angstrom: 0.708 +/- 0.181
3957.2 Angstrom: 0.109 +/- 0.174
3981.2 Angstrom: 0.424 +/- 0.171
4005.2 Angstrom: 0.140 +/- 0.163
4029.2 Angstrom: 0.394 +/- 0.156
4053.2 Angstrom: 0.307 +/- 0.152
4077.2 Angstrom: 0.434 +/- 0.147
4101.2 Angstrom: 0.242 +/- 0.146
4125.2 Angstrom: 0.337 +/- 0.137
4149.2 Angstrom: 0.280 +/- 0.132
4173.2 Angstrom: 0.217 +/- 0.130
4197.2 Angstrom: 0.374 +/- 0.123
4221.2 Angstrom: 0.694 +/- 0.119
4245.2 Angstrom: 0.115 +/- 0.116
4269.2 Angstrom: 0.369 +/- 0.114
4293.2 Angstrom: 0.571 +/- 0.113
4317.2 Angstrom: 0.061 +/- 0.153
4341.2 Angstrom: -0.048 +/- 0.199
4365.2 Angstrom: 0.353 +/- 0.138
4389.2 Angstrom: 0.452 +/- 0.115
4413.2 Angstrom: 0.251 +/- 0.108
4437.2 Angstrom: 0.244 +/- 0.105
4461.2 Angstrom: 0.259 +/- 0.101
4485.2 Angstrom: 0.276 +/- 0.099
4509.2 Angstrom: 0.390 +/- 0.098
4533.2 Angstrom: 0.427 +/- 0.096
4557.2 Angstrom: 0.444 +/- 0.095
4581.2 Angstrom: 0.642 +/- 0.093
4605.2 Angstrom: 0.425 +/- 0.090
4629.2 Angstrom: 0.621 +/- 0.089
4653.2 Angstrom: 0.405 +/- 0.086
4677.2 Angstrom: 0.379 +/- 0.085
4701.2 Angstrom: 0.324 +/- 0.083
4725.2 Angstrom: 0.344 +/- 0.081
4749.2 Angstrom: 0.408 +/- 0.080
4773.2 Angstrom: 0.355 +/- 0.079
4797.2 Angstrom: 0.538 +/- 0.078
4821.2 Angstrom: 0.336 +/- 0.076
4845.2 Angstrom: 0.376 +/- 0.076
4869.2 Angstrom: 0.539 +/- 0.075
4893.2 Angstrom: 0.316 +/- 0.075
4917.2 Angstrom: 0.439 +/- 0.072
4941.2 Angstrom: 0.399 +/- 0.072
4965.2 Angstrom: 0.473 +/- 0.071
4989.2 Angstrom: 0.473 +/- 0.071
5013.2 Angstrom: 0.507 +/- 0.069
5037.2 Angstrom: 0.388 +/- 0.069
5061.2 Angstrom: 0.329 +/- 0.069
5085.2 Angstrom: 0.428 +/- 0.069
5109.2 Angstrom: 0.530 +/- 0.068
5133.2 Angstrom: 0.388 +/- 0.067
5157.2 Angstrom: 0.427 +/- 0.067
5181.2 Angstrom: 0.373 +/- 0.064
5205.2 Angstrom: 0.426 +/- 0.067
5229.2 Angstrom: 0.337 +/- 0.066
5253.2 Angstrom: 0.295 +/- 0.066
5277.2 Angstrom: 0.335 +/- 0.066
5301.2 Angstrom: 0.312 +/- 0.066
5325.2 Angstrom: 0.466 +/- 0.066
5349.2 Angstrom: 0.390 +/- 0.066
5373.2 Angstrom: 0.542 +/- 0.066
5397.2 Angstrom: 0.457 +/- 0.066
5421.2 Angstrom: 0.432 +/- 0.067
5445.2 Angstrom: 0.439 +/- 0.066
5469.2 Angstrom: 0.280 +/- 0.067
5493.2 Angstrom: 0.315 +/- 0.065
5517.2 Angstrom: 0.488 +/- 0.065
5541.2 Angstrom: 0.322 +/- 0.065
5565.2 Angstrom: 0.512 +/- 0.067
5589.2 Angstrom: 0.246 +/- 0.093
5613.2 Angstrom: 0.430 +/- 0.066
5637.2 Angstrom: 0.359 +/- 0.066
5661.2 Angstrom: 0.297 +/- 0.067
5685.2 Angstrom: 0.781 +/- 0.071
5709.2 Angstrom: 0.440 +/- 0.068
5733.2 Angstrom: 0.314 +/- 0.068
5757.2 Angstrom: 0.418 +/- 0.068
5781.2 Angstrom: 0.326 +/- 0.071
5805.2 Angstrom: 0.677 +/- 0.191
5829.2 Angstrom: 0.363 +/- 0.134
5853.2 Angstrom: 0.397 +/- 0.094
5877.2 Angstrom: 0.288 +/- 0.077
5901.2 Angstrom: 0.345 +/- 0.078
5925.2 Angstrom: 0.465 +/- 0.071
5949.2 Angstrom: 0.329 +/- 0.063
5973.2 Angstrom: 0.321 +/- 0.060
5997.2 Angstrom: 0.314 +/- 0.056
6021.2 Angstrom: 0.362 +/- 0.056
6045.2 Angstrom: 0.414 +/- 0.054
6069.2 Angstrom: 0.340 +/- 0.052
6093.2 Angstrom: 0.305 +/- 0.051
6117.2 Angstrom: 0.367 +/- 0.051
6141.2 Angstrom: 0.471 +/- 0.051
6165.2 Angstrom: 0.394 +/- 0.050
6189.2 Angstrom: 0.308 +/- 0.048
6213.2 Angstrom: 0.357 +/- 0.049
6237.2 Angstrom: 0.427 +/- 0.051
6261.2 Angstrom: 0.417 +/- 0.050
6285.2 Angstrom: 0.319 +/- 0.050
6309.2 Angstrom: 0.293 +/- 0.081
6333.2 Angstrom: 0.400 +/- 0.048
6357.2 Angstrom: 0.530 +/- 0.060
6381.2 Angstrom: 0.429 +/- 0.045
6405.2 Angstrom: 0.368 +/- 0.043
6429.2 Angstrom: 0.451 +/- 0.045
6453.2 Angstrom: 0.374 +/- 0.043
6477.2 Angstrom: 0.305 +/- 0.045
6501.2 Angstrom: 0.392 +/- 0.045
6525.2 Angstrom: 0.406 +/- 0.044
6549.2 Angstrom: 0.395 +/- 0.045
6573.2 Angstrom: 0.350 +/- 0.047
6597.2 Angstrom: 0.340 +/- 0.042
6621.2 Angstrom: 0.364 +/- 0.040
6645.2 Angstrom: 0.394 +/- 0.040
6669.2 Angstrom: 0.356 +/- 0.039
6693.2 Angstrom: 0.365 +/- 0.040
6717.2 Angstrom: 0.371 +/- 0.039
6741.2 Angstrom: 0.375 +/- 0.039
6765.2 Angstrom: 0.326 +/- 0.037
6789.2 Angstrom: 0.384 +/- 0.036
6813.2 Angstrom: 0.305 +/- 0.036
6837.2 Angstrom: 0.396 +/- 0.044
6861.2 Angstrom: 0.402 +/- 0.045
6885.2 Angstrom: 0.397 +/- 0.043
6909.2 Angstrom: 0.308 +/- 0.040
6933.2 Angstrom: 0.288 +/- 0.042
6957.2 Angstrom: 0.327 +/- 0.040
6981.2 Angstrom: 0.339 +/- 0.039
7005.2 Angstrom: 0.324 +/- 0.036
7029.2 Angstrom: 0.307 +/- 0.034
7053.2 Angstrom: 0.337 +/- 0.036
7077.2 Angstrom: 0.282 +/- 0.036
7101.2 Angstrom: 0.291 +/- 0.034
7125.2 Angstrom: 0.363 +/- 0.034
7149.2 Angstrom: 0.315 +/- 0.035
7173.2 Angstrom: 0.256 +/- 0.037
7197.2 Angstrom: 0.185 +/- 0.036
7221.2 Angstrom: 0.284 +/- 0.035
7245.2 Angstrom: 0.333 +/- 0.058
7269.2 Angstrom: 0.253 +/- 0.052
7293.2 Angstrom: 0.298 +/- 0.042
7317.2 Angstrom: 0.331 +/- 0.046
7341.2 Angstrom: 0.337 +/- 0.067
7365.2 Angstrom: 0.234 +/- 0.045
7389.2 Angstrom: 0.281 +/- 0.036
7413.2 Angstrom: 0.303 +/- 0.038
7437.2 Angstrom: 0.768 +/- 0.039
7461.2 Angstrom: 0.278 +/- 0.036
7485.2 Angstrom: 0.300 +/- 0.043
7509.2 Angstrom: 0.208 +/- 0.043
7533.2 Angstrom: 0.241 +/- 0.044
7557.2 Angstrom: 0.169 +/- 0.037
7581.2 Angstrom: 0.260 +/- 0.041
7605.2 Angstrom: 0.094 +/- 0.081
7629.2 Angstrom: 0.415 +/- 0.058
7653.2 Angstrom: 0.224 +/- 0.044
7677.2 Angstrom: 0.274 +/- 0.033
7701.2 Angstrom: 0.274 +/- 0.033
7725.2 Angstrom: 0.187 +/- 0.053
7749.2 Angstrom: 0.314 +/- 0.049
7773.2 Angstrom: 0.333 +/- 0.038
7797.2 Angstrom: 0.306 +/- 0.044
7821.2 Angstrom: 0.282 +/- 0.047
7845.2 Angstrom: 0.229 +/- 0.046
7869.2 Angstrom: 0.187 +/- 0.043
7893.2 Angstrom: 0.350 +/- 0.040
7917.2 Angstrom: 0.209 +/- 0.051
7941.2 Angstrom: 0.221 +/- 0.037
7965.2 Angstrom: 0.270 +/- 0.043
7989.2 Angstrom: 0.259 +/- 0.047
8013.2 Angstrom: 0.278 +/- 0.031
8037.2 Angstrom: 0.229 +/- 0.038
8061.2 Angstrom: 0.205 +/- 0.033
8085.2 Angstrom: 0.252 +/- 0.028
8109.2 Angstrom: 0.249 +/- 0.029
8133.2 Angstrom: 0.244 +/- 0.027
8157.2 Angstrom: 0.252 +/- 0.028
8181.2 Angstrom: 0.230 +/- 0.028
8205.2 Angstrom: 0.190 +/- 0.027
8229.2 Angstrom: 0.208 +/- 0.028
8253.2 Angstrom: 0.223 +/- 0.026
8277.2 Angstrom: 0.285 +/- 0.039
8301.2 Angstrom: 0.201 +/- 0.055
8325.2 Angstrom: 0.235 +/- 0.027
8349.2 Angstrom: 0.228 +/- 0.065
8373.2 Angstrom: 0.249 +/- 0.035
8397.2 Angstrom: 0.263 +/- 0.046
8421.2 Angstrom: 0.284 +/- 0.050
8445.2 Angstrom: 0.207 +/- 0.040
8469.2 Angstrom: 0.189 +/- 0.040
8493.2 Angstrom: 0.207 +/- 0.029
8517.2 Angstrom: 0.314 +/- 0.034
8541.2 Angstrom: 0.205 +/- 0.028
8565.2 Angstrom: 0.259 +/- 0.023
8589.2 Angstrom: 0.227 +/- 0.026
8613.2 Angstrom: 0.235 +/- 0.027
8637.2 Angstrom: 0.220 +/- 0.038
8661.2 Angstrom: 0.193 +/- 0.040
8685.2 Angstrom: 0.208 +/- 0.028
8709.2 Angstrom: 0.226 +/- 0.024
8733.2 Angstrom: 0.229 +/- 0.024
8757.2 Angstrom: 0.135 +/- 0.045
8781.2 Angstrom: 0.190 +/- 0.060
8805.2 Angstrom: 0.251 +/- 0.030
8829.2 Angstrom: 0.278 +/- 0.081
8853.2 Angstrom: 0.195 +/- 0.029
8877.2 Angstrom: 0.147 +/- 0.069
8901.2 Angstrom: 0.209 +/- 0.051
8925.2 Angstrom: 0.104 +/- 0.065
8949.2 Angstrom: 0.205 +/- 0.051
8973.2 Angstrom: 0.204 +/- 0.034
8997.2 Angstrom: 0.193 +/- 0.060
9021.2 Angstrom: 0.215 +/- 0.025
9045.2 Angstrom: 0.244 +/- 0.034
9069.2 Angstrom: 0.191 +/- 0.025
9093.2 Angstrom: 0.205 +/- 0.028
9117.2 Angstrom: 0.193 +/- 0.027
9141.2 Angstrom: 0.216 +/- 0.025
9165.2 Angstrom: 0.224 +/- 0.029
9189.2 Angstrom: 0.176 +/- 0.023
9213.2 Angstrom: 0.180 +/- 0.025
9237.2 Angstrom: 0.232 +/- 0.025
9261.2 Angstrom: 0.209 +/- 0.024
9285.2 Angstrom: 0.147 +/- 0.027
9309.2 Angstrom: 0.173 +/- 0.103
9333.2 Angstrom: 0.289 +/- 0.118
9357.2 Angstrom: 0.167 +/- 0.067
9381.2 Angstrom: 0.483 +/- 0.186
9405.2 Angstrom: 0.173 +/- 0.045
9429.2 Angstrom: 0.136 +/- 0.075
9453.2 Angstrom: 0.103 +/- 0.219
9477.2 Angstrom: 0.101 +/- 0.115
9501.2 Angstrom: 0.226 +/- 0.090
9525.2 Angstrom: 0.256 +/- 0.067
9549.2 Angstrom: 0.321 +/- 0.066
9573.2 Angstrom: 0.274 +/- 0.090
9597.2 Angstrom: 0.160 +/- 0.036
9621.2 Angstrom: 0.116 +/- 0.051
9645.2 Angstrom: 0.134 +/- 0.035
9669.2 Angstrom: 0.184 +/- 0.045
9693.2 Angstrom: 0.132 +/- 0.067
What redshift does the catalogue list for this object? 0.13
